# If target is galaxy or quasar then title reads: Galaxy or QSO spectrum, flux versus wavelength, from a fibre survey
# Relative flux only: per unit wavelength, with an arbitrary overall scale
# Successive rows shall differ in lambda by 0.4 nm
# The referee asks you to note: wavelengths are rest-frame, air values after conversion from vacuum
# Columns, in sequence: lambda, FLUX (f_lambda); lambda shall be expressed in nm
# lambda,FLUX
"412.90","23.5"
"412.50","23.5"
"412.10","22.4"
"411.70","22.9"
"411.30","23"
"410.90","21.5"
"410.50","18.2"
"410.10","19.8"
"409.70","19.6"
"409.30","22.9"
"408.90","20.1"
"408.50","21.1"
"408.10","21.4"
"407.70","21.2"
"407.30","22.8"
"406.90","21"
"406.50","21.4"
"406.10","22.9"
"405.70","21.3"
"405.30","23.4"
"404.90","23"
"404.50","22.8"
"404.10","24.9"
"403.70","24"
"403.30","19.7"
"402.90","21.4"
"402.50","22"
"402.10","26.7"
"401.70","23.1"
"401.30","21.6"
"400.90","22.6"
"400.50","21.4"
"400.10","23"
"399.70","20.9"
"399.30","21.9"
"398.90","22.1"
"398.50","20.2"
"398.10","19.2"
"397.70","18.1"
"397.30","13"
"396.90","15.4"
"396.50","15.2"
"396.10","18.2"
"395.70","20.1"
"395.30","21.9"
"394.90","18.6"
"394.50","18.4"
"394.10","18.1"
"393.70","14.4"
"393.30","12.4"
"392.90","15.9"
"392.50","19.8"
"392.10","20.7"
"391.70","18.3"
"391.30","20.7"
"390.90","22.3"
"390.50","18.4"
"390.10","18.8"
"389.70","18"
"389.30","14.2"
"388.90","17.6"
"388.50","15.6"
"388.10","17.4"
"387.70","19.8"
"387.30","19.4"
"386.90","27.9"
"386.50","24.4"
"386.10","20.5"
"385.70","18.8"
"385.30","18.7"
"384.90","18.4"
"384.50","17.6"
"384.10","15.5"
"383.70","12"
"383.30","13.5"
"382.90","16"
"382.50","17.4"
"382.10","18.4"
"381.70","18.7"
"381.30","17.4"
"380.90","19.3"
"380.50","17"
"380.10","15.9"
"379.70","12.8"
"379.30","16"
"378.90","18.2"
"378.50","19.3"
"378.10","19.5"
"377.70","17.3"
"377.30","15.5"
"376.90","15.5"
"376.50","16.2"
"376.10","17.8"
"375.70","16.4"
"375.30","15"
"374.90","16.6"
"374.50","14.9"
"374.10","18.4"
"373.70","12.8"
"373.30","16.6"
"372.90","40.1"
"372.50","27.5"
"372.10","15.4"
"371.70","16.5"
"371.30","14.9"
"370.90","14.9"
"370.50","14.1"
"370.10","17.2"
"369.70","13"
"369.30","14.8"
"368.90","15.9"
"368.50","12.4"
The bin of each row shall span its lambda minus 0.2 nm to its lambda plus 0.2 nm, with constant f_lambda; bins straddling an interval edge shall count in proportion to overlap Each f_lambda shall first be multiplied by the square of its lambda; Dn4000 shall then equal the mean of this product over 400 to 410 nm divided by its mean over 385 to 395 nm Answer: 1.28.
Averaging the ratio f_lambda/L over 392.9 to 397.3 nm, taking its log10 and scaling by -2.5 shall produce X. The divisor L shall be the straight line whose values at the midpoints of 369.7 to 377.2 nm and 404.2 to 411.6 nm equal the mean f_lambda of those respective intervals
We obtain 0.183 mag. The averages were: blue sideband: 17.7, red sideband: 21.6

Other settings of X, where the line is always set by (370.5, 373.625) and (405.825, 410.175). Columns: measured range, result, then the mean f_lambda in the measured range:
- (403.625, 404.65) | -0.13 mag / 23.9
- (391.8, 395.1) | 0.20 mag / 17.3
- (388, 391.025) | 0.17 mag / 17.7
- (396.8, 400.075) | 0.10 mag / 19.2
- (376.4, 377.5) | 0.28 mag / 15.7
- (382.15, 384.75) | 0.30 mag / 15.6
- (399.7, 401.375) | -0.05 mag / 22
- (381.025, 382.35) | 0.12 mag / 18.2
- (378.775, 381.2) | 0.23 mag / 16.5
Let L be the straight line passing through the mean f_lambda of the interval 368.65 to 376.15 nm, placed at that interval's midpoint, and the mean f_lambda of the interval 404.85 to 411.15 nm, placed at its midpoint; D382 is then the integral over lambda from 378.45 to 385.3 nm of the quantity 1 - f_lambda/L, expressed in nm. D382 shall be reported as 0.68 nm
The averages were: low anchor 17.5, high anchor 21.3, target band 16.7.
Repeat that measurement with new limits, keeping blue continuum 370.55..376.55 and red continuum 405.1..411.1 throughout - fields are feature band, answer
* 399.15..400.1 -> -0.06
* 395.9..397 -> 0.21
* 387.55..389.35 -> 0.23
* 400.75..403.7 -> -0.26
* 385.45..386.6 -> -0.09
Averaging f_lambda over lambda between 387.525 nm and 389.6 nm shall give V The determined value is 16.9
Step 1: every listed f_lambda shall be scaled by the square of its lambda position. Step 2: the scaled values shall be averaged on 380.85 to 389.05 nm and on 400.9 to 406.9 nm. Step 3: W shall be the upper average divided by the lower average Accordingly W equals 1.4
